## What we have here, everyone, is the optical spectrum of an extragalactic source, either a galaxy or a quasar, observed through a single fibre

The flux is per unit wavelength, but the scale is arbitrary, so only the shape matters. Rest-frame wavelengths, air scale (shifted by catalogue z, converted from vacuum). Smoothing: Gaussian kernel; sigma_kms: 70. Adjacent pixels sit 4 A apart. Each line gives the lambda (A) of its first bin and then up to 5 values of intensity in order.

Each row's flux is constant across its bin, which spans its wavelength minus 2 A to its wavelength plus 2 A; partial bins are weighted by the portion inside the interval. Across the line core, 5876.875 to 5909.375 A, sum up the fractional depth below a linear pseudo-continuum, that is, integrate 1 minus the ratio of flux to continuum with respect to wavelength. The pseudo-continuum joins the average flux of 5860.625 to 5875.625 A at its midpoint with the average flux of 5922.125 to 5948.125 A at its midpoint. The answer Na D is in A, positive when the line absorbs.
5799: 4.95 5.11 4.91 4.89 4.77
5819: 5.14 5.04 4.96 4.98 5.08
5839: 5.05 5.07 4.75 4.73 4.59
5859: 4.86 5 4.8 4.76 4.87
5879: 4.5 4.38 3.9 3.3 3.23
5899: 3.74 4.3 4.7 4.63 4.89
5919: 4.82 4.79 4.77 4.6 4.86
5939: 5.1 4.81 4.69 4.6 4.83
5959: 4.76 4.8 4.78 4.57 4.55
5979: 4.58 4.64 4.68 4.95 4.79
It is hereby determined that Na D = 5.5 A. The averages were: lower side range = 4.86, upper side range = 4.81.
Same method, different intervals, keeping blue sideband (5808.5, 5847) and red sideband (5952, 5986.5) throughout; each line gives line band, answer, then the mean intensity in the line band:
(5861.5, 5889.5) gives 1.8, 4.57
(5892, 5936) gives 3.2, 4.45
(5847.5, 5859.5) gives 0.5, 4.71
